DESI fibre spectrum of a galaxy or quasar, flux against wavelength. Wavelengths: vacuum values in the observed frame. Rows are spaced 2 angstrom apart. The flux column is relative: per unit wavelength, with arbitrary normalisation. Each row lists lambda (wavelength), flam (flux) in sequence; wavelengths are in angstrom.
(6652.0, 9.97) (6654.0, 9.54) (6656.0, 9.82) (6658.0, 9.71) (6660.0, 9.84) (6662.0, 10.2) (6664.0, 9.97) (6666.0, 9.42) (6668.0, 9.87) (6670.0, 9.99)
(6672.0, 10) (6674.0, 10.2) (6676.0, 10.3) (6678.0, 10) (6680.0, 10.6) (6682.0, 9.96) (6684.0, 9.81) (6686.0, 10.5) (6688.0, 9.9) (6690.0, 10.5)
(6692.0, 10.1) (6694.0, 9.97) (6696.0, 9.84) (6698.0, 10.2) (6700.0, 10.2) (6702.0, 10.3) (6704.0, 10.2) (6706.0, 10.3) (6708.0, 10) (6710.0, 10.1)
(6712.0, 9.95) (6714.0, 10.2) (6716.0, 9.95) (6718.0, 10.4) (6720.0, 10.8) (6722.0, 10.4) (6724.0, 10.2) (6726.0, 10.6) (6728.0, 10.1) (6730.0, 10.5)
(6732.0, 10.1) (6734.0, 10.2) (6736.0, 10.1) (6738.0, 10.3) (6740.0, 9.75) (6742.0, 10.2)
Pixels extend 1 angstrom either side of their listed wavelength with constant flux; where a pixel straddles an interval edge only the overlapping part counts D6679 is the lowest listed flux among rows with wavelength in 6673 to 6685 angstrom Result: 9.81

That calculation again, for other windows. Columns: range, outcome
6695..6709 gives 9.84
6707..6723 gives 9.95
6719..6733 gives 10.1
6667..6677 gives 9.87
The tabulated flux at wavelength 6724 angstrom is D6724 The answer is 10.2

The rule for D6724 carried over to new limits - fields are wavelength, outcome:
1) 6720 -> 10.8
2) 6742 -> 10.2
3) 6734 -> 10.2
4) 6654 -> 9.54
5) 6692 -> 10.1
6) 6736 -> 10.1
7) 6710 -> 10.1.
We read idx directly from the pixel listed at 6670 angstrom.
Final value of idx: 9.99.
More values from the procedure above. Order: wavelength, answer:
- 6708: 10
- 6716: 9.95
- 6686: 10.5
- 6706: 10.3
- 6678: 10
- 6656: 9.82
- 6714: 10.2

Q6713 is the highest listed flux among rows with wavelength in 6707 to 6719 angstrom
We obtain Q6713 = 10.4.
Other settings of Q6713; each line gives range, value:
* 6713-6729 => 10.8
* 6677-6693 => 10.6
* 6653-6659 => 9.82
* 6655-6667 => 10.2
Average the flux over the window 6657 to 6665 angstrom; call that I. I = 9.93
